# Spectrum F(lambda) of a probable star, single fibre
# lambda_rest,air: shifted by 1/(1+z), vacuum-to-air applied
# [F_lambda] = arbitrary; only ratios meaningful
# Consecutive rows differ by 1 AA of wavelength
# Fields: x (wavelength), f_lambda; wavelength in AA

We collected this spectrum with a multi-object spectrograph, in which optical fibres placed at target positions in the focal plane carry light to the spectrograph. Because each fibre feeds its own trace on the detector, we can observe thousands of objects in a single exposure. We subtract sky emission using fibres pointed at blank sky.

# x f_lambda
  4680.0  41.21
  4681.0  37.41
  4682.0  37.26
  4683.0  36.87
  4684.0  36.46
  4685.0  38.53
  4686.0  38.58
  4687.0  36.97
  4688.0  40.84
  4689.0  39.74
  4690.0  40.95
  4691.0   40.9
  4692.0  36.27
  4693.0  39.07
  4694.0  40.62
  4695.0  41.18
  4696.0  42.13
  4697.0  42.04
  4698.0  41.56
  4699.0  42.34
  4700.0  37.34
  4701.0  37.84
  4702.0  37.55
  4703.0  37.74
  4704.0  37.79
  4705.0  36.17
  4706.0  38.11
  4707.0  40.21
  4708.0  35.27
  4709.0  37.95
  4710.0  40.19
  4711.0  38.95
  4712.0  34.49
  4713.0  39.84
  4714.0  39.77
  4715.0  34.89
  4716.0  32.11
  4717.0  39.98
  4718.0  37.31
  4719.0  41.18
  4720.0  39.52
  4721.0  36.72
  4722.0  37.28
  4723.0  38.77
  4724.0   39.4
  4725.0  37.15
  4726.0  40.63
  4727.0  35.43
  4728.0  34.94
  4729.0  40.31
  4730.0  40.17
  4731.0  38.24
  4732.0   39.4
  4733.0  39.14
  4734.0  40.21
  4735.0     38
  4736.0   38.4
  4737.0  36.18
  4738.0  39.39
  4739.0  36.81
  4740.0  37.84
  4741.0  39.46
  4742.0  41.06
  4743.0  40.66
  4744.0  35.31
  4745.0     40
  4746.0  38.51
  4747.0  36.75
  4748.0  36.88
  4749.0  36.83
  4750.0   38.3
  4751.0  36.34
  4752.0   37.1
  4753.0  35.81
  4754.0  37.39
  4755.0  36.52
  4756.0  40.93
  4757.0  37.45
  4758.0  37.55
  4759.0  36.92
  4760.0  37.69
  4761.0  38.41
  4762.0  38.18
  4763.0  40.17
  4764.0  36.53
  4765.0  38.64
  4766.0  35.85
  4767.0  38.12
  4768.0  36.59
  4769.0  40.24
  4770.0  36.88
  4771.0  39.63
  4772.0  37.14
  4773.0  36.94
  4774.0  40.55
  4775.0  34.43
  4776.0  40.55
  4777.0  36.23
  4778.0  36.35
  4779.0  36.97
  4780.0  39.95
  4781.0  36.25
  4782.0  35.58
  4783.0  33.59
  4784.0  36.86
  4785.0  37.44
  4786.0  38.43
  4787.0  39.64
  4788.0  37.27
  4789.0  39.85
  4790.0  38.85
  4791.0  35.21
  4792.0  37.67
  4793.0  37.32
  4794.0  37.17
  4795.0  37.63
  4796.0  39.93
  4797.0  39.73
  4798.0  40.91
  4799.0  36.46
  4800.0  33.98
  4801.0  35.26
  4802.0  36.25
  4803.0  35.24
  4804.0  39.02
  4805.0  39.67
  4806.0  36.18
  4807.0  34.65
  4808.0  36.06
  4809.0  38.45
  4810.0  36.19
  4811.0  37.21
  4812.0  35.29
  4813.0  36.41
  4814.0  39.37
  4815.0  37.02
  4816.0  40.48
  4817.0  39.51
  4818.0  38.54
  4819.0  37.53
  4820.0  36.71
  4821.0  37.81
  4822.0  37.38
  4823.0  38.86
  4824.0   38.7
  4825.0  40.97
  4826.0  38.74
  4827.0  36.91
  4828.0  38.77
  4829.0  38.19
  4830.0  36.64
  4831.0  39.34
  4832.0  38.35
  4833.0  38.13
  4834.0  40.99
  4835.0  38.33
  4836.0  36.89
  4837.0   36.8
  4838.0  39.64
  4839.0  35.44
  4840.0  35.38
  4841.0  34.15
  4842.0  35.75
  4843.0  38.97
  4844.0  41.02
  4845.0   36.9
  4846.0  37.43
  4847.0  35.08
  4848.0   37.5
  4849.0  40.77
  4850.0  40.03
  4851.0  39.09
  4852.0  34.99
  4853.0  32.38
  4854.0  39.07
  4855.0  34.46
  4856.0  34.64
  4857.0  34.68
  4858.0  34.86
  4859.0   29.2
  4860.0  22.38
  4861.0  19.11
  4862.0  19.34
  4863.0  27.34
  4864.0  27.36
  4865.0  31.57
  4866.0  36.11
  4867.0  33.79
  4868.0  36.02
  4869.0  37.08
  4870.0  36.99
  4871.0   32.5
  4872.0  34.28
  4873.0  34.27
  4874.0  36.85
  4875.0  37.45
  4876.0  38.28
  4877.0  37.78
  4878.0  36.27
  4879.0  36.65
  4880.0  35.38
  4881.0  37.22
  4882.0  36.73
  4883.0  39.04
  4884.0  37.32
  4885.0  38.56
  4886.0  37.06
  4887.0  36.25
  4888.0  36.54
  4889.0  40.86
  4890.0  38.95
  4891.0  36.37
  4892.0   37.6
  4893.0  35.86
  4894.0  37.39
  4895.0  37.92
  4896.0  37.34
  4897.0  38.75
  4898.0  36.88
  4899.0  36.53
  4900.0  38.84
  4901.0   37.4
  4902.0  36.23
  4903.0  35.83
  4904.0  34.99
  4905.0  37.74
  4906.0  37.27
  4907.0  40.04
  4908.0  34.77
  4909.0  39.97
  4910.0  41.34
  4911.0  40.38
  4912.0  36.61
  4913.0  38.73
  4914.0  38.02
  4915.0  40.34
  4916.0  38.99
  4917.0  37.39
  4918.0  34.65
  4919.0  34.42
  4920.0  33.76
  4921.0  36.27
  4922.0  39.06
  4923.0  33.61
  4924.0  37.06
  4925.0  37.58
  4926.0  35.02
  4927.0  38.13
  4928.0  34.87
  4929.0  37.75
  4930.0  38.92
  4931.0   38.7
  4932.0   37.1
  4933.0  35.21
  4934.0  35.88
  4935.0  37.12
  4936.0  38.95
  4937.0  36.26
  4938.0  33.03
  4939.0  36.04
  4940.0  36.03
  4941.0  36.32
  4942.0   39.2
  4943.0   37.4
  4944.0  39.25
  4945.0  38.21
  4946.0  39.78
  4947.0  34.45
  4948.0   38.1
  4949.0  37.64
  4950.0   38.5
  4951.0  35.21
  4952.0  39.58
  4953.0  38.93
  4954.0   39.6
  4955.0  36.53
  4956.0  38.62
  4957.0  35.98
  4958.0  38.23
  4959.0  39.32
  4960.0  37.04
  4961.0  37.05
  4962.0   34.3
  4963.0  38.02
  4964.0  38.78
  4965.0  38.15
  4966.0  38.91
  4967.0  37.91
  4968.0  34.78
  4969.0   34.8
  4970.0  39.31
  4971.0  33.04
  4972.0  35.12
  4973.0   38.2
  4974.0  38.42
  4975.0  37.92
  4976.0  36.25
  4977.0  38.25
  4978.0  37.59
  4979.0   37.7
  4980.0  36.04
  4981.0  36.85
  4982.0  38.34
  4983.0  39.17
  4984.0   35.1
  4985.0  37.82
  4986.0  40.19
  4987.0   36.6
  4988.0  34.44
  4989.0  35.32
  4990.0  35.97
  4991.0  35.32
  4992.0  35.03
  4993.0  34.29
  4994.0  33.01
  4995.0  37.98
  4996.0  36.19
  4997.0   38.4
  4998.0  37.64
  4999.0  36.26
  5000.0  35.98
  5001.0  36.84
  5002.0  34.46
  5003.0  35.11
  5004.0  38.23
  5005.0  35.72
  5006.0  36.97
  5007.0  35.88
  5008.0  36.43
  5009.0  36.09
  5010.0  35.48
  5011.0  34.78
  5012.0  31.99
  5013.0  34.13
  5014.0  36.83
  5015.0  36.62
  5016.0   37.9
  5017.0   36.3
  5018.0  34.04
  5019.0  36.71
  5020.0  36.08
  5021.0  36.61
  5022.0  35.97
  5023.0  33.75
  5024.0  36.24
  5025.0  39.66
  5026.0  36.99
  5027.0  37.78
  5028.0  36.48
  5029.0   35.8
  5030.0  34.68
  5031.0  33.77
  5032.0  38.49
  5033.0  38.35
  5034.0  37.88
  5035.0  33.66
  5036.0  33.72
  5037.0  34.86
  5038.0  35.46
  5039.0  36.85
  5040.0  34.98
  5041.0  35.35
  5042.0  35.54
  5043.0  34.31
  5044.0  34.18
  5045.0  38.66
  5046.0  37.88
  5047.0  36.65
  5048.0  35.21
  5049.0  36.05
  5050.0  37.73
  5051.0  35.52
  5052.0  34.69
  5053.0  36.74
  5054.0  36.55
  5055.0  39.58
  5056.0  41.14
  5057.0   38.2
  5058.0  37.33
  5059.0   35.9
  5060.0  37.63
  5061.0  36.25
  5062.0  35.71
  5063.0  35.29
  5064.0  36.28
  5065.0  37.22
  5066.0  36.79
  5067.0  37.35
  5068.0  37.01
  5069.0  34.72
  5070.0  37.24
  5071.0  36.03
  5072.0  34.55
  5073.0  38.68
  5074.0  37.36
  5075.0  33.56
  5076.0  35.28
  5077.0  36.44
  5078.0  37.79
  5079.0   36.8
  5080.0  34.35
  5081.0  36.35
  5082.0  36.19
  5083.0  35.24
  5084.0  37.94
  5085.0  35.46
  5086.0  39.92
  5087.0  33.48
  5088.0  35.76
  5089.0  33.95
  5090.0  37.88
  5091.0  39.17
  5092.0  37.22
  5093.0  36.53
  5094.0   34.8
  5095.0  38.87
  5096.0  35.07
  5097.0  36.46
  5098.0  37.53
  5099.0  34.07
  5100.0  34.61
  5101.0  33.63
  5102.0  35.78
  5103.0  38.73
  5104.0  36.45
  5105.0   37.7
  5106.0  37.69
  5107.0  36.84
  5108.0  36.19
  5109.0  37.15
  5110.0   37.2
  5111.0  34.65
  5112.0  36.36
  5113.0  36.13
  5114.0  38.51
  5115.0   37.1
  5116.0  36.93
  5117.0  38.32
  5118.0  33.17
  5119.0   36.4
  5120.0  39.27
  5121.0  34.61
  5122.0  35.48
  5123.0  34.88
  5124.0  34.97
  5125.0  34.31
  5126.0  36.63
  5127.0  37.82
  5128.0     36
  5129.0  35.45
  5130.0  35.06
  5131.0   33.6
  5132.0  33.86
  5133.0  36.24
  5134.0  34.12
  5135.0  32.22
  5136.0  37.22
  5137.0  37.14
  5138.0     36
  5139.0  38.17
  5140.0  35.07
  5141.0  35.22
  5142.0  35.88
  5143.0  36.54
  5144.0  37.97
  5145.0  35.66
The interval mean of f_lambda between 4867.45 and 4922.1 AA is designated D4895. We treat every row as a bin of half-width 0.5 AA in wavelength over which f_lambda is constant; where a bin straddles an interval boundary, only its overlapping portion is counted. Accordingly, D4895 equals 37.2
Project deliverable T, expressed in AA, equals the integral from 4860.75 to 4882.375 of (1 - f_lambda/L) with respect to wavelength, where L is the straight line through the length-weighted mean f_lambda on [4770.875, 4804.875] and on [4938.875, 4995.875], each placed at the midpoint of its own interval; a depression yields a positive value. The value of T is 2.1 AA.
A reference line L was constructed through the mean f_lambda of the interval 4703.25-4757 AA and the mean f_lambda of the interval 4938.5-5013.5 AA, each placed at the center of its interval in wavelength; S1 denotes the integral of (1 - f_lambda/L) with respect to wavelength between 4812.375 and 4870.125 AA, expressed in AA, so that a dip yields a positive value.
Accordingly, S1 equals 2.4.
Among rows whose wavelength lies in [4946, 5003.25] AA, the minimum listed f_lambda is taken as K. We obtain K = 33.01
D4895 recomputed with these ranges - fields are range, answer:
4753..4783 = 37.6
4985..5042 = 36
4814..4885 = 36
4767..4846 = 37.6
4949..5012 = 36.8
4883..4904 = 37.4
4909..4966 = 37.4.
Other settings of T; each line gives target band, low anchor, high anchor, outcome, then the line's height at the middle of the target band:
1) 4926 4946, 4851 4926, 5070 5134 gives -0.7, 35.9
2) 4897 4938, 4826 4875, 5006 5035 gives -1.9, 35.5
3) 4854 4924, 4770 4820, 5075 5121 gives 2.6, 37.1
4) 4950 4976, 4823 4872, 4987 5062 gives -1.1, 35.9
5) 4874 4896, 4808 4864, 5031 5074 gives -0.7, 36.2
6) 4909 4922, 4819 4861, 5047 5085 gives -0.4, 36.6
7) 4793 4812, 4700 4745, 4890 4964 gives 0.3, 37.8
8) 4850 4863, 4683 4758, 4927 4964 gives 2.2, 37.8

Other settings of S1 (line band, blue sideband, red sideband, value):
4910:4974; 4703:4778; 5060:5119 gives -0.28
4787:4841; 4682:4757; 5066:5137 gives 0.18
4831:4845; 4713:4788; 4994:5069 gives -0.12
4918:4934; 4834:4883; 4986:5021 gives -0.45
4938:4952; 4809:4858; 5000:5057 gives -0.21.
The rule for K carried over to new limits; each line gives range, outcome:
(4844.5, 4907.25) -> 19.11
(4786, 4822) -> 33.98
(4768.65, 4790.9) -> 33.59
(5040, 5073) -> 34.18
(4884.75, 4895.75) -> 35.86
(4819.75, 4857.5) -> 32.38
